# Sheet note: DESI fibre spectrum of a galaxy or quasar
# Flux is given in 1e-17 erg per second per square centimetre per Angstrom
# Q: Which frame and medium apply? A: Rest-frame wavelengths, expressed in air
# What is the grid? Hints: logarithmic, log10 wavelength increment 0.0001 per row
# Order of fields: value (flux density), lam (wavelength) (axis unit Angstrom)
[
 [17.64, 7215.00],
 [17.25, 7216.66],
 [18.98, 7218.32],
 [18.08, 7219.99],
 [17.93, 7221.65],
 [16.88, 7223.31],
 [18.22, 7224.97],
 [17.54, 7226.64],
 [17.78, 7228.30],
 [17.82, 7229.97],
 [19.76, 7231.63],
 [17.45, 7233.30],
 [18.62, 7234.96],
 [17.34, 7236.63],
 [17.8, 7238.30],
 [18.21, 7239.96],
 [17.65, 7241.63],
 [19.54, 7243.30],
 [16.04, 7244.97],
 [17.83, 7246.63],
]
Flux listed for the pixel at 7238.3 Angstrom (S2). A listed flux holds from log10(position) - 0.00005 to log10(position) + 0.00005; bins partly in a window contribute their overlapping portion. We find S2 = 17.8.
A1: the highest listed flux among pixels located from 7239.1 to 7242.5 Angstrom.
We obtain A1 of 18.21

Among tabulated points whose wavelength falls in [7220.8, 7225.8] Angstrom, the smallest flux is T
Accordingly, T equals 16.88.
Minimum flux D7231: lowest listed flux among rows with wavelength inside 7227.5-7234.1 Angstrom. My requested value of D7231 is 17.45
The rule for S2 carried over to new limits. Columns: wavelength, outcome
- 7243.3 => 19.54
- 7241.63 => 17.65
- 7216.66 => 17.25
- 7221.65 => 17.93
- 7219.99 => 18.08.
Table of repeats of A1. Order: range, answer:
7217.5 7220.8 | 18.98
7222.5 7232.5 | 19.76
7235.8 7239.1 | 17.8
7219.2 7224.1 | 18.08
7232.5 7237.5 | 18.62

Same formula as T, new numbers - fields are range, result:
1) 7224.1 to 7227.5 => 17.54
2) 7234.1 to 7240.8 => 17.34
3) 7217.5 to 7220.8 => 18.08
